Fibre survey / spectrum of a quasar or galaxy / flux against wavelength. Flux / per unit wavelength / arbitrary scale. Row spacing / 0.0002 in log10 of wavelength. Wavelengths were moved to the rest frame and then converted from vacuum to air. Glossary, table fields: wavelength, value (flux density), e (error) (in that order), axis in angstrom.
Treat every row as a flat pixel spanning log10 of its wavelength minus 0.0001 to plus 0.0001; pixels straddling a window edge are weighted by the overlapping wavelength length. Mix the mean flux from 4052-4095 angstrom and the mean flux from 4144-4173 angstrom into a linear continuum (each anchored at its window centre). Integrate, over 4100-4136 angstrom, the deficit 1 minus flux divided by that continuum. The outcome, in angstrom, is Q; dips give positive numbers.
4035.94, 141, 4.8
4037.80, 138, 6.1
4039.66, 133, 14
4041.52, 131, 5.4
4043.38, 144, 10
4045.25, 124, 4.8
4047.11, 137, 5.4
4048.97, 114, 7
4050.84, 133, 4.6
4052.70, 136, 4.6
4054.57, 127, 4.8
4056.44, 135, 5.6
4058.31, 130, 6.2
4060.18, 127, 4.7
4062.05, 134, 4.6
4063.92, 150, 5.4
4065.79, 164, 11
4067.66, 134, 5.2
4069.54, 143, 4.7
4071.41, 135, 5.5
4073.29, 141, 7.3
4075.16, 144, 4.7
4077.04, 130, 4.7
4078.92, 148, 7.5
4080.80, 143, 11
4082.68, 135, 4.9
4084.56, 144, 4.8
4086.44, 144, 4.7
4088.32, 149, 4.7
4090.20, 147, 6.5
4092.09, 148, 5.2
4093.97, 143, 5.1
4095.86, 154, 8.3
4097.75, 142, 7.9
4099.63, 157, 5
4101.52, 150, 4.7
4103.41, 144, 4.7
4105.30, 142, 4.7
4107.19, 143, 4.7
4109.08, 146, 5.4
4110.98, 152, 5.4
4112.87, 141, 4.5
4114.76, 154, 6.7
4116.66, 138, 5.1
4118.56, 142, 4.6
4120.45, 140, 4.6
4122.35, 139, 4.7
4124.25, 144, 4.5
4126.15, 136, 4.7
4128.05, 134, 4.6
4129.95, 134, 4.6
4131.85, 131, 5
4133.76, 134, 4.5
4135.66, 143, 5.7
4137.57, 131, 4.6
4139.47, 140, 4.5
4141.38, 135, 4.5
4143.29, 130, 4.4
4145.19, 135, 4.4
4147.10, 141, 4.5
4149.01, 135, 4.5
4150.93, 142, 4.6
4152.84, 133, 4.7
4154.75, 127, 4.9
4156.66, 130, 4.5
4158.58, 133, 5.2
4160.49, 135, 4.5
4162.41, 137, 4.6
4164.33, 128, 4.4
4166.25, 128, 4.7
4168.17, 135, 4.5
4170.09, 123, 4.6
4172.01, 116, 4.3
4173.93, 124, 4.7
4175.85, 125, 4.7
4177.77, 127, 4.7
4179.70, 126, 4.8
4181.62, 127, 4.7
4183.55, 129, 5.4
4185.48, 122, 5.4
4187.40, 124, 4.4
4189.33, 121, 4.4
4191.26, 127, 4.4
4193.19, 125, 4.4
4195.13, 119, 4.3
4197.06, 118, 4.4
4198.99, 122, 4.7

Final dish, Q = -1.49 angstrom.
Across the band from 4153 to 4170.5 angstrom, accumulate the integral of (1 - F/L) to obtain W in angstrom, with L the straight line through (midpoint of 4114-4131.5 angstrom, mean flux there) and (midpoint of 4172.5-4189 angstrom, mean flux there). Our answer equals -0.2 angstrom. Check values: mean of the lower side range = 140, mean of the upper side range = 125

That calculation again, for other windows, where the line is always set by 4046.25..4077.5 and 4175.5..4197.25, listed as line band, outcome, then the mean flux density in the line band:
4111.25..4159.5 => -2.93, 137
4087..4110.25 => -2.52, 147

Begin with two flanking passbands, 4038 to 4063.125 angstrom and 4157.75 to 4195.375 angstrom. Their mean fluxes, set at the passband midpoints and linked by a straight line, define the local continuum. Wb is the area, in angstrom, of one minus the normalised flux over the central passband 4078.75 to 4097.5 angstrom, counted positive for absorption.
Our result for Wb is -2.20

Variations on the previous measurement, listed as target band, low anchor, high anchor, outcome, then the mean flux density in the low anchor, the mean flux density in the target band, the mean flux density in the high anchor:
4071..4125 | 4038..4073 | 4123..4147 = -3.45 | 135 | 144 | 136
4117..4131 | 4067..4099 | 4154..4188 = -0.27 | 143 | 138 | 128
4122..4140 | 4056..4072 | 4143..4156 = -0.07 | 139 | 136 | 135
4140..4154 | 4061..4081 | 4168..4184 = -0.64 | 142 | 136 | 125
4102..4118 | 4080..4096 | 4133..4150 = -0.44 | 145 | 145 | 136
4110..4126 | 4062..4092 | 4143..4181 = -0.73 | 143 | 143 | 130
